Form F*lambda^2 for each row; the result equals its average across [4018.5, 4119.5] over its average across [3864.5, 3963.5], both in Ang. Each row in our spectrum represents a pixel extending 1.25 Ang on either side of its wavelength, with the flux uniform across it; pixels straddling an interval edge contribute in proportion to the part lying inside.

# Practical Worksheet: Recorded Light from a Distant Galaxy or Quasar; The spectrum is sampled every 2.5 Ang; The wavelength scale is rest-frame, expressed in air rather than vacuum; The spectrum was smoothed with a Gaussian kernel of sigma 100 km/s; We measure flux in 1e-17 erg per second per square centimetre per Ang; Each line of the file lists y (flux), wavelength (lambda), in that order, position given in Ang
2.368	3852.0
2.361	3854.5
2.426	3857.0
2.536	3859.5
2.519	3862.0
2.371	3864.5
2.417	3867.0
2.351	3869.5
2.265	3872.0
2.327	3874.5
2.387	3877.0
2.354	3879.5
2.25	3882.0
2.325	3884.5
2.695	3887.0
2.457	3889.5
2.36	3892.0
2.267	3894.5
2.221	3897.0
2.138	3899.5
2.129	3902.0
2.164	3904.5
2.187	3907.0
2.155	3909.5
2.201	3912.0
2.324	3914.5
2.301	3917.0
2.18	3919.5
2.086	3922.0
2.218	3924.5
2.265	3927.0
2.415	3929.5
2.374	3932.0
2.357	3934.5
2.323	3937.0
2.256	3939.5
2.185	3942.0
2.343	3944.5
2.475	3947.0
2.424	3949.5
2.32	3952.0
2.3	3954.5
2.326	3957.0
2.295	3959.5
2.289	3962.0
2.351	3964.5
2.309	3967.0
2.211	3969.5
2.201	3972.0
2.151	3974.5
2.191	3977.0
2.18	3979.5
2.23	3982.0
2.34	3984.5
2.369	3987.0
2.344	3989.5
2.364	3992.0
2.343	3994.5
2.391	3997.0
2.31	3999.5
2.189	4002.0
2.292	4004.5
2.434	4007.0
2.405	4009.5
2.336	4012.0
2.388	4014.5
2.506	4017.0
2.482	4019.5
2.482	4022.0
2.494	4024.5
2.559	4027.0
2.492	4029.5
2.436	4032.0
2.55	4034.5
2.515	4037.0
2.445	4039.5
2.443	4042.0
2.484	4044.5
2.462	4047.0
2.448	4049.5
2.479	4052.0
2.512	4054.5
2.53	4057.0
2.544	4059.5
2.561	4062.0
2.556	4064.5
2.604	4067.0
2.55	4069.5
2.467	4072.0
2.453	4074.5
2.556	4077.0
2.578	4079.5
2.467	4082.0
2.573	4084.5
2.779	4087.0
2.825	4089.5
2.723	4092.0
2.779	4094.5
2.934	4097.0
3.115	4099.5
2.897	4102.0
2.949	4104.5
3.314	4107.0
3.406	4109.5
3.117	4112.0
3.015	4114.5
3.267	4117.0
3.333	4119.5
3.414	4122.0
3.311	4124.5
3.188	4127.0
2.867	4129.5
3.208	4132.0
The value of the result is 1.26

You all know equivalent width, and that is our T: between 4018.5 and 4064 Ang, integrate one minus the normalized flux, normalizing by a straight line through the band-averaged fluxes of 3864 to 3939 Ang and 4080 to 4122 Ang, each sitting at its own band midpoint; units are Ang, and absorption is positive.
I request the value 4.5 Ang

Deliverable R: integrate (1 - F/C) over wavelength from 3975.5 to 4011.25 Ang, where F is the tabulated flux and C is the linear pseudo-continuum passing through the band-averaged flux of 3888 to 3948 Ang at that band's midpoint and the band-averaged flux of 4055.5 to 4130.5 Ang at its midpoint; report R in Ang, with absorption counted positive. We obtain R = 3.0 Ang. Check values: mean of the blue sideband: 2.27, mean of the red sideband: 2.85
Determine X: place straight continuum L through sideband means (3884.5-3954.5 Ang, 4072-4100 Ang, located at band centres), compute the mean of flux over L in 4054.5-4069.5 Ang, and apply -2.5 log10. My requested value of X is 0.031 mag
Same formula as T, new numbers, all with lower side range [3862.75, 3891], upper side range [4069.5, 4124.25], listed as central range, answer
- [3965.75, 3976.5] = 1.6 Ang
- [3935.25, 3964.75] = 2.7 Ang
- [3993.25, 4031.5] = 4.2 Ang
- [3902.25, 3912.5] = 1.2 Ang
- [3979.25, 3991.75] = 1.6 Ang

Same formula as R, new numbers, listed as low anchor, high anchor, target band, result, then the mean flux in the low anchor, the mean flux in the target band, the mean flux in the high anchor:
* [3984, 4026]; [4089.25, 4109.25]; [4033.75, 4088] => 4.1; 2.38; 2.52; 2.97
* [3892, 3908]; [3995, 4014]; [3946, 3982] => 0.0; 2.2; 2.28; 2.34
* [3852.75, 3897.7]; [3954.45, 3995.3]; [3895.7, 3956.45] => 1.7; 2.38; 2.26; 2.28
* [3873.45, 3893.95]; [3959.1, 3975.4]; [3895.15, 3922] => 1.8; 2.39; 2.2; 2.26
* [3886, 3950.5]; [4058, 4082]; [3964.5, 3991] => 1.4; 2.29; 2.26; 2.54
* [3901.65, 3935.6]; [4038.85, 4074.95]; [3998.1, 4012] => 0.5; 2.24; 2.33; 2.5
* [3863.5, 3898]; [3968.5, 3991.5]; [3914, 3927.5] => 0.6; 2.36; 2.22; 2.25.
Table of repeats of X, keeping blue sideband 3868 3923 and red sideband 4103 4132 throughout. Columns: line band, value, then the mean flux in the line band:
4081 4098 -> 0.13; 2.73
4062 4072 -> 0.17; 2.56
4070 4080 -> 0.20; 2.51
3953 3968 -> 0.11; 2.31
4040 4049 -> 0.18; 2.46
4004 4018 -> 0.15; 2.4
